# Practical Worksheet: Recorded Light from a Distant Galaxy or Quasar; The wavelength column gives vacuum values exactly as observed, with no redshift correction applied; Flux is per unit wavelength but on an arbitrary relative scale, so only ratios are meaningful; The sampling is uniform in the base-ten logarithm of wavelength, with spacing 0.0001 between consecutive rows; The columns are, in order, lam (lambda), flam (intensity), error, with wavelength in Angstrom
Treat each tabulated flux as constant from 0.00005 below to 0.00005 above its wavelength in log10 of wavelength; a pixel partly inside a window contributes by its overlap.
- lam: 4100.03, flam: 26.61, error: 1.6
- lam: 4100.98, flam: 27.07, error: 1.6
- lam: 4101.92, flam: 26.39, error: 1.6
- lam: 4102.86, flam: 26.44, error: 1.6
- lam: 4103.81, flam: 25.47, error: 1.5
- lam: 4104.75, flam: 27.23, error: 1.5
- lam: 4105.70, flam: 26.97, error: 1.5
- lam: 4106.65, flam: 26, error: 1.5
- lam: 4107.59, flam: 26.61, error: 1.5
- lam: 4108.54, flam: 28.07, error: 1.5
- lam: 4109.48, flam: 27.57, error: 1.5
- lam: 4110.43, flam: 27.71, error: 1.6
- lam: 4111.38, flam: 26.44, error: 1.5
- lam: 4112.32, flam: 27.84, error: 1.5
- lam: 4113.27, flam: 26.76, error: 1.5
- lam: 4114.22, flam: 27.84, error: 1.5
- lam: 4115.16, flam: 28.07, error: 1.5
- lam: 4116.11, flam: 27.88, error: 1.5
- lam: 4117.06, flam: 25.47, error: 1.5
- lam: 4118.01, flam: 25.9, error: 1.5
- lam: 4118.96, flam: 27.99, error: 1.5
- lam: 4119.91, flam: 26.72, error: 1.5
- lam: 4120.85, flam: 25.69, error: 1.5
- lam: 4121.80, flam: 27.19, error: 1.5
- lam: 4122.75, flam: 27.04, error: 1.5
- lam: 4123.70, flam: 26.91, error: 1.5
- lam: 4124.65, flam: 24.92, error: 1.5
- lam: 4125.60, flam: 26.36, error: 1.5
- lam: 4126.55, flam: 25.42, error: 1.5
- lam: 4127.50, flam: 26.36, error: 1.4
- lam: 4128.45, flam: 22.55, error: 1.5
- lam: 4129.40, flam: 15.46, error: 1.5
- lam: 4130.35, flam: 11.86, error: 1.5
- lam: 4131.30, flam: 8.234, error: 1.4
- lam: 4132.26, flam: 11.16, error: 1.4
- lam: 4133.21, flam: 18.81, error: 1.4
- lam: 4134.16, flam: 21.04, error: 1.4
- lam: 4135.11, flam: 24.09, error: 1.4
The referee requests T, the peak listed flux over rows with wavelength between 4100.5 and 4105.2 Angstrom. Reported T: 27.23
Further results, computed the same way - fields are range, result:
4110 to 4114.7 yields 27.84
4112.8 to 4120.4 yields 28.07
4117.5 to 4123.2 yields 27.99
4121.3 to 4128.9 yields 27.19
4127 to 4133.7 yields 26.36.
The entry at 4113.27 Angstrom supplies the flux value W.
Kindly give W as 26.76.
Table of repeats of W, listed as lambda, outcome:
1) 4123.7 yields 26.91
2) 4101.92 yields 26.39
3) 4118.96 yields 27.99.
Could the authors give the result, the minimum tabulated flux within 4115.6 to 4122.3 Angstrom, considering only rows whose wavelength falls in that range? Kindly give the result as 25.47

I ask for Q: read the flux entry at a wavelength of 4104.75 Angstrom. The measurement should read 27.23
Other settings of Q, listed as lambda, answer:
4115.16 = 28.07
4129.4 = 15.46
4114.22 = 27.84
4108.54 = 28.07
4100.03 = 26.61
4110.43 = 27.71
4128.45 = 22.55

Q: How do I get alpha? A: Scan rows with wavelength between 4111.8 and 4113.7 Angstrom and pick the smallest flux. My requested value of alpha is 26.76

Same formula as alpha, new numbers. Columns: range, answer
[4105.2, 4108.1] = 26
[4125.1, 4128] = 25.42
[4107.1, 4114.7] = 26.44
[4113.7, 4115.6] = 27.84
